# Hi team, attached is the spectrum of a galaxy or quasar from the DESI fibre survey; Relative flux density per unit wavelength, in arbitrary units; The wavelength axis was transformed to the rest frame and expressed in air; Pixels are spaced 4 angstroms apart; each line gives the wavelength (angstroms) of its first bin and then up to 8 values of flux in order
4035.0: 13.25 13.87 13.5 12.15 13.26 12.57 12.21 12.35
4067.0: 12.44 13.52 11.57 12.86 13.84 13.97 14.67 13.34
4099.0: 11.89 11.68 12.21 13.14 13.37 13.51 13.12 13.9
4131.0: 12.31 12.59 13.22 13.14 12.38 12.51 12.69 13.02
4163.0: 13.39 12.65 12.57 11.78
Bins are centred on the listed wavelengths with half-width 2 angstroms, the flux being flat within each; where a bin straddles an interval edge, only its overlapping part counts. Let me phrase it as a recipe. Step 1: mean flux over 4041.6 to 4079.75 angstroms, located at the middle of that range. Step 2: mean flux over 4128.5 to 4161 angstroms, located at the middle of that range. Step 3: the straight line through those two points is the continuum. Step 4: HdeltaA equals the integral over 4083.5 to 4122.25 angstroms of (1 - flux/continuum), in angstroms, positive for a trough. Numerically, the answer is -1.32 angstroms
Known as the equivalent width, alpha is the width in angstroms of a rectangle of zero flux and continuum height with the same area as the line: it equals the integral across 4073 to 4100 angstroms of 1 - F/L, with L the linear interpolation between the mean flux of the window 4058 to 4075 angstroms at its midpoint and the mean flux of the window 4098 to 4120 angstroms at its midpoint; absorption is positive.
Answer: -1.4 angstroms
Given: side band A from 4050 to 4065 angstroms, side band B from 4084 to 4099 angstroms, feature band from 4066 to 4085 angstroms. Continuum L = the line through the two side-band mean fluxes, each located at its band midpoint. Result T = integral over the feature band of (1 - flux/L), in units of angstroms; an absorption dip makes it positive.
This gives 0.4 angstroms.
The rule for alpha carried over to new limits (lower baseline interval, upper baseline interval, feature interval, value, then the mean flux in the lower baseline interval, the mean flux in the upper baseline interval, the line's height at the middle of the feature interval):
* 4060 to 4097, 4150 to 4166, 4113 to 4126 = -0.4 angstroms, 13.1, 12.9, 13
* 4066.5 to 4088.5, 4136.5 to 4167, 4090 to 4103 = 0.1 angstroms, 13.1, 12.9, 13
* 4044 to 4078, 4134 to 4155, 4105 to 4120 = -0.4 angstroms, 12.5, 12.8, 12.7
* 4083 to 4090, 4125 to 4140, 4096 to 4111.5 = 1.6 angstroms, 14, 13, 13.6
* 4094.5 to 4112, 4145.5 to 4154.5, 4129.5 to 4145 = -0.5 angstroms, 12.3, 12.5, 12.4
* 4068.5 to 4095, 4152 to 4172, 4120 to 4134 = 0.0 angstroms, 13.4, 12.9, 13.1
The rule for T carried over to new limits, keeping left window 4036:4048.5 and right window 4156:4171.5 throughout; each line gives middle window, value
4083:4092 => -0.7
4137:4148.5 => 0.0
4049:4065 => 0.7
